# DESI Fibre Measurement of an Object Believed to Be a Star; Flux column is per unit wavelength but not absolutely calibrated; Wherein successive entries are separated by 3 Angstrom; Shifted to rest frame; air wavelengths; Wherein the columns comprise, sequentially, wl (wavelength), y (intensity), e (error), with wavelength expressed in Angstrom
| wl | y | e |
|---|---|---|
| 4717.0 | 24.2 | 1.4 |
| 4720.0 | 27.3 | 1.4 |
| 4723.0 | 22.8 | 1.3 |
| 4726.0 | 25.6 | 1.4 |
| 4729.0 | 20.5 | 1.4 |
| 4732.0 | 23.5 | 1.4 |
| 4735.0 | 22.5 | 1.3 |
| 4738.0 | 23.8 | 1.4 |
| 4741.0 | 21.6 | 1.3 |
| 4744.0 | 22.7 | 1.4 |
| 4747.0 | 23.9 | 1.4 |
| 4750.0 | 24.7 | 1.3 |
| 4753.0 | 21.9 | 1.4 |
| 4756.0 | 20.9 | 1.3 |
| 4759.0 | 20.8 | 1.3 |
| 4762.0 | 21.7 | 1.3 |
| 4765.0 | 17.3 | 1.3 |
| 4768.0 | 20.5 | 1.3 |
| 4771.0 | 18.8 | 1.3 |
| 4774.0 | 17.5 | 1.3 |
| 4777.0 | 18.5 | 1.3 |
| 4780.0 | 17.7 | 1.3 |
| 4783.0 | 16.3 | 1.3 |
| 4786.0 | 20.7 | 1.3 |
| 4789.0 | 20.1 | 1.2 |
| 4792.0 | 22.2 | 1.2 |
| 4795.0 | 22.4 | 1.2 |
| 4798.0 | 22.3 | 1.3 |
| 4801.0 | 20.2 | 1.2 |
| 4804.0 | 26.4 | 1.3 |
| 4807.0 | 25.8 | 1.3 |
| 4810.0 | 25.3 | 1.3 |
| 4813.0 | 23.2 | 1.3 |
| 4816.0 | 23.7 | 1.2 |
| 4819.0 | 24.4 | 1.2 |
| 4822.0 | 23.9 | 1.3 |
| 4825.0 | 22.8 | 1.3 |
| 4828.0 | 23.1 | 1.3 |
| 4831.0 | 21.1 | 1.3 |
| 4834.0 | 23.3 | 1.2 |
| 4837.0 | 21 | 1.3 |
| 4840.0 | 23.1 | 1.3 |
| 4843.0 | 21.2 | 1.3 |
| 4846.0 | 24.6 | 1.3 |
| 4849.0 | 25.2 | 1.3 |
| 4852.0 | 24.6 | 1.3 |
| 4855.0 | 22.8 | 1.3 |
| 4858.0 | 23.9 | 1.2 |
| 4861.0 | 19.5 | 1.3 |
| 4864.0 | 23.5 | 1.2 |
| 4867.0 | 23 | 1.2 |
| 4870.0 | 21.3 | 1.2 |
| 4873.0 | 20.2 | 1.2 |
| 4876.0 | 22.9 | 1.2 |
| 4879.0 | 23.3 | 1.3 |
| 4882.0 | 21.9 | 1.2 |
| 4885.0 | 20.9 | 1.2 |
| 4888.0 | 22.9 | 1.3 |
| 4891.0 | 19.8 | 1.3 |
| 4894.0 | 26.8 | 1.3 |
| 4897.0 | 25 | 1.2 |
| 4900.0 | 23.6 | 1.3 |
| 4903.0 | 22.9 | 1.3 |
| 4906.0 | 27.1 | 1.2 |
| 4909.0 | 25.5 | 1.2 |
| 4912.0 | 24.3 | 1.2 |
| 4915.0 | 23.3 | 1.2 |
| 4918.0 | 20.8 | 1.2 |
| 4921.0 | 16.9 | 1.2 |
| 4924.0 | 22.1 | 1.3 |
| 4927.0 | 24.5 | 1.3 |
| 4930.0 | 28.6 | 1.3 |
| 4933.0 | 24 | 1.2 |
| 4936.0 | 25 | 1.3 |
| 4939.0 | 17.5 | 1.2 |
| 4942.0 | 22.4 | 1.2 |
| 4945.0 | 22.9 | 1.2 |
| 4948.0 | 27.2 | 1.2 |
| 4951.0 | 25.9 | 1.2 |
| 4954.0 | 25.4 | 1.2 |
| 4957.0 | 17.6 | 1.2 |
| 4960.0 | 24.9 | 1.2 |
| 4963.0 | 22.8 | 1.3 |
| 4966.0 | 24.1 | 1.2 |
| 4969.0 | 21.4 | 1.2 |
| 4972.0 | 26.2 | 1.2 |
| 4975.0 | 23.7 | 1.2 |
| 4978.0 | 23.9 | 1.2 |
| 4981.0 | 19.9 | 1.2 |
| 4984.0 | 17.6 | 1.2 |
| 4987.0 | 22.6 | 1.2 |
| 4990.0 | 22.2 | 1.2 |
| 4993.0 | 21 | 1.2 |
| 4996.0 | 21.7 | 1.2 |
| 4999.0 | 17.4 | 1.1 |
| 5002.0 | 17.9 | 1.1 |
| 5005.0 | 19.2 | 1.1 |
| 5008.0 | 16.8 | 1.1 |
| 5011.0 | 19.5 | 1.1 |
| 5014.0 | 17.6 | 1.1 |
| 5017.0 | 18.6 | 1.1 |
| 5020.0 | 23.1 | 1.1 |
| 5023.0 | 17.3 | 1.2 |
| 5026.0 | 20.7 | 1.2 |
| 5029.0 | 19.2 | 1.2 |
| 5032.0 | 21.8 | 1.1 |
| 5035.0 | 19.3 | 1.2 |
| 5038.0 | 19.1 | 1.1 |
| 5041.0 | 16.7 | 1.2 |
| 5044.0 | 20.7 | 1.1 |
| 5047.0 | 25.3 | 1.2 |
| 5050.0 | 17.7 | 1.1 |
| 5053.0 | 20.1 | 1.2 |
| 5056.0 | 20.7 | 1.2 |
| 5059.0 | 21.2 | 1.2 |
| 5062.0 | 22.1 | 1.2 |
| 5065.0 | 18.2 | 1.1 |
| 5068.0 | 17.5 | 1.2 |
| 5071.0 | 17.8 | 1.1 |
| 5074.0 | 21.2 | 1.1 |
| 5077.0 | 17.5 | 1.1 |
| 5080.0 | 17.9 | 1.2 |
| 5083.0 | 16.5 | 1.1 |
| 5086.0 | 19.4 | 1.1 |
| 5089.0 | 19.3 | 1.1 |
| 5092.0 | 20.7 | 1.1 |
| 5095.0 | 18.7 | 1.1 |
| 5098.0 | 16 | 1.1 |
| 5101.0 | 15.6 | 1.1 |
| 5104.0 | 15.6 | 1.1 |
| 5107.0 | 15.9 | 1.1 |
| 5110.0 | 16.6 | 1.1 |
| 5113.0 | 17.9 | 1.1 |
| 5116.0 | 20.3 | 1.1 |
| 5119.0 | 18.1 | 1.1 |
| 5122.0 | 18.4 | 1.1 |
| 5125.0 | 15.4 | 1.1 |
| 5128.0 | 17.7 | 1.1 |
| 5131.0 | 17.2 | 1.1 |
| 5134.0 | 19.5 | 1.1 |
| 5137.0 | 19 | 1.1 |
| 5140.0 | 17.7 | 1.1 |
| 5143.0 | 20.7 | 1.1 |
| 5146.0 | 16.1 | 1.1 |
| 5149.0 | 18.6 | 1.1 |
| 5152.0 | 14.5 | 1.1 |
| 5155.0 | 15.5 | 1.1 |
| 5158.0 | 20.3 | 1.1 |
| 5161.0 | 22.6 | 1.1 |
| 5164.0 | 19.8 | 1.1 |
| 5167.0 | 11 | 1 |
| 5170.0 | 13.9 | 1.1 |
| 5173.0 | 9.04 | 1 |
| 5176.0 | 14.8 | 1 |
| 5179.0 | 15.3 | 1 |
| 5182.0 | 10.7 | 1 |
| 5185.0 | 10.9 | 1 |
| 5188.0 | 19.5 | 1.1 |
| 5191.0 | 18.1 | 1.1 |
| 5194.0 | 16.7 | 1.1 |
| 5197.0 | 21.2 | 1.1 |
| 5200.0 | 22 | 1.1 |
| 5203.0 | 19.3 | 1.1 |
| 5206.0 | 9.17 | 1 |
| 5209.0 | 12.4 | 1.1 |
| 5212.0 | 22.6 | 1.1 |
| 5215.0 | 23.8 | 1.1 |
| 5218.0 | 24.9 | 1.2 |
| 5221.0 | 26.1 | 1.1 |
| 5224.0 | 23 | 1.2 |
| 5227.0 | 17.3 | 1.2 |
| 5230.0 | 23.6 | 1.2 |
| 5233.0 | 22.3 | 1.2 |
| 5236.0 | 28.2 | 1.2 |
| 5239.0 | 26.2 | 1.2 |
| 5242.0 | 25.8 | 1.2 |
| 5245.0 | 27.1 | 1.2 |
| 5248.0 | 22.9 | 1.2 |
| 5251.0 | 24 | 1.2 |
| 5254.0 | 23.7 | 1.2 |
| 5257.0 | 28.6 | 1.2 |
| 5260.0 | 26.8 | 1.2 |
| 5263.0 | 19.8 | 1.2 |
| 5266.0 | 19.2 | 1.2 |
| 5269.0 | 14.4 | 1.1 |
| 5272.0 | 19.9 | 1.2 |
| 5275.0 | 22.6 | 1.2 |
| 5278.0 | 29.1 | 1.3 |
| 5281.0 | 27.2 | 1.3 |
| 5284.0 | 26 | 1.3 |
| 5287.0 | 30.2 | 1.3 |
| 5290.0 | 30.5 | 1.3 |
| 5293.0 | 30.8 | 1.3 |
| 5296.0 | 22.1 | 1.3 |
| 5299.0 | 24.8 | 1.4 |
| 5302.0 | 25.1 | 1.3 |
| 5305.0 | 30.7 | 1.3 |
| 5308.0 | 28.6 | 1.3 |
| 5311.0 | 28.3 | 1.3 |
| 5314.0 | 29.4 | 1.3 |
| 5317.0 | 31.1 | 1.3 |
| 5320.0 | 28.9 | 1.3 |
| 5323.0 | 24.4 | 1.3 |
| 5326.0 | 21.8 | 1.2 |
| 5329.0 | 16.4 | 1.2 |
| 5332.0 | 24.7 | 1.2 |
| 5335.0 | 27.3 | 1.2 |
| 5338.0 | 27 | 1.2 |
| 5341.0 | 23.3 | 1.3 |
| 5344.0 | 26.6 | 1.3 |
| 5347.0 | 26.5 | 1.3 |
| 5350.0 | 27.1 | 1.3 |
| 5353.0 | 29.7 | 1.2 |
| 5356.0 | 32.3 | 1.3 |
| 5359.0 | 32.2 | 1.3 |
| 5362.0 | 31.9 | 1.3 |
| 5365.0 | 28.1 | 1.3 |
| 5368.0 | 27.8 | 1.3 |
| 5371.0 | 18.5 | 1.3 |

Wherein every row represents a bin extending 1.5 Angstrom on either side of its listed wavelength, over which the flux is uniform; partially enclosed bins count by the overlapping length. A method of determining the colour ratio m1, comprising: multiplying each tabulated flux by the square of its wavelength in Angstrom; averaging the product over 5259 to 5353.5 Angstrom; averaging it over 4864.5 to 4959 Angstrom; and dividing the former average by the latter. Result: 1.3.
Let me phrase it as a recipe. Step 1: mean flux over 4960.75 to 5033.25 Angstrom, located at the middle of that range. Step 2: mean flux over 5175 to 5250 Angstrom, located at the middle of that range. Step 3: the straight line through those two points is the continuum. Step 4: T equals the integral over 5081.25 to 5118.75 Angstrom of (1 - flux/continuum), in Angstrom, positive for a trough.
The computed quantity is 5.0 Angstrom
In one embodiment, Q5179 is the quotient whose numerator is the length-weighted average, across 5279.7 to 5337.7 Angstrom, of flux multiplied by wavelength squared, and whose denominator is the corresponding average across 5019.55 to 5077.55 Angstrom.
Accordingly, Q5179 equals 1.5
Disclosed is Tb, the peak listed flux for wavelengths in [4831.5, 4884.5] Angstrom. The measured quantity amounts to 25.2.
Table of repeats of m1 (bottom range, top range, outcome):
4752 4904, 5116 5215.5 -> 0.88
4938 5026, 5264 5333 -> 1.35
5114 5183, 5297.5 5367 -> 1.74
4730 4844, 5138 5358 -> 1.24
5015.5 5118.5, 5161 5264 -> 1.12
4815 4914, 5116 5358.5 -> 1.11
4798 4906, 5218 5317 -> 1.29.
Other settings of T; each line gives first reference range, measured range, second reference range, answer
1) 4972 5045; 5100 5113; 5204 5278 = 3.0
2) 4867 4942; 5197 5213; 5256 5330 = 4.9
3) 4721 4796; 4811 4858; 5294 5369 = -2.7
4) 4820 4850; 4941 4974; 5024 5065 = -3.7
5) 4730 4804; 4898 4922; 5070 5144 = -4.2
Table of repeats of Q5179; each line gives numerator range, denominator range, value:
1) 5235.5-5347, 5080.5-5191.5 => 1.60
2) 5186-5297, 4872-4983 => 1.12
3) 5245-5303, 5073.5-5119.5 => 1.48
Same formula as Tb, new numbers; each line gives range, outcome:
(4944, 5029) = 27.2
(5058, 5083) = 22.1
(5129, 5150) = 20.7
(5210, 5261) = 28.6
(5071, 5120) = 21.2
